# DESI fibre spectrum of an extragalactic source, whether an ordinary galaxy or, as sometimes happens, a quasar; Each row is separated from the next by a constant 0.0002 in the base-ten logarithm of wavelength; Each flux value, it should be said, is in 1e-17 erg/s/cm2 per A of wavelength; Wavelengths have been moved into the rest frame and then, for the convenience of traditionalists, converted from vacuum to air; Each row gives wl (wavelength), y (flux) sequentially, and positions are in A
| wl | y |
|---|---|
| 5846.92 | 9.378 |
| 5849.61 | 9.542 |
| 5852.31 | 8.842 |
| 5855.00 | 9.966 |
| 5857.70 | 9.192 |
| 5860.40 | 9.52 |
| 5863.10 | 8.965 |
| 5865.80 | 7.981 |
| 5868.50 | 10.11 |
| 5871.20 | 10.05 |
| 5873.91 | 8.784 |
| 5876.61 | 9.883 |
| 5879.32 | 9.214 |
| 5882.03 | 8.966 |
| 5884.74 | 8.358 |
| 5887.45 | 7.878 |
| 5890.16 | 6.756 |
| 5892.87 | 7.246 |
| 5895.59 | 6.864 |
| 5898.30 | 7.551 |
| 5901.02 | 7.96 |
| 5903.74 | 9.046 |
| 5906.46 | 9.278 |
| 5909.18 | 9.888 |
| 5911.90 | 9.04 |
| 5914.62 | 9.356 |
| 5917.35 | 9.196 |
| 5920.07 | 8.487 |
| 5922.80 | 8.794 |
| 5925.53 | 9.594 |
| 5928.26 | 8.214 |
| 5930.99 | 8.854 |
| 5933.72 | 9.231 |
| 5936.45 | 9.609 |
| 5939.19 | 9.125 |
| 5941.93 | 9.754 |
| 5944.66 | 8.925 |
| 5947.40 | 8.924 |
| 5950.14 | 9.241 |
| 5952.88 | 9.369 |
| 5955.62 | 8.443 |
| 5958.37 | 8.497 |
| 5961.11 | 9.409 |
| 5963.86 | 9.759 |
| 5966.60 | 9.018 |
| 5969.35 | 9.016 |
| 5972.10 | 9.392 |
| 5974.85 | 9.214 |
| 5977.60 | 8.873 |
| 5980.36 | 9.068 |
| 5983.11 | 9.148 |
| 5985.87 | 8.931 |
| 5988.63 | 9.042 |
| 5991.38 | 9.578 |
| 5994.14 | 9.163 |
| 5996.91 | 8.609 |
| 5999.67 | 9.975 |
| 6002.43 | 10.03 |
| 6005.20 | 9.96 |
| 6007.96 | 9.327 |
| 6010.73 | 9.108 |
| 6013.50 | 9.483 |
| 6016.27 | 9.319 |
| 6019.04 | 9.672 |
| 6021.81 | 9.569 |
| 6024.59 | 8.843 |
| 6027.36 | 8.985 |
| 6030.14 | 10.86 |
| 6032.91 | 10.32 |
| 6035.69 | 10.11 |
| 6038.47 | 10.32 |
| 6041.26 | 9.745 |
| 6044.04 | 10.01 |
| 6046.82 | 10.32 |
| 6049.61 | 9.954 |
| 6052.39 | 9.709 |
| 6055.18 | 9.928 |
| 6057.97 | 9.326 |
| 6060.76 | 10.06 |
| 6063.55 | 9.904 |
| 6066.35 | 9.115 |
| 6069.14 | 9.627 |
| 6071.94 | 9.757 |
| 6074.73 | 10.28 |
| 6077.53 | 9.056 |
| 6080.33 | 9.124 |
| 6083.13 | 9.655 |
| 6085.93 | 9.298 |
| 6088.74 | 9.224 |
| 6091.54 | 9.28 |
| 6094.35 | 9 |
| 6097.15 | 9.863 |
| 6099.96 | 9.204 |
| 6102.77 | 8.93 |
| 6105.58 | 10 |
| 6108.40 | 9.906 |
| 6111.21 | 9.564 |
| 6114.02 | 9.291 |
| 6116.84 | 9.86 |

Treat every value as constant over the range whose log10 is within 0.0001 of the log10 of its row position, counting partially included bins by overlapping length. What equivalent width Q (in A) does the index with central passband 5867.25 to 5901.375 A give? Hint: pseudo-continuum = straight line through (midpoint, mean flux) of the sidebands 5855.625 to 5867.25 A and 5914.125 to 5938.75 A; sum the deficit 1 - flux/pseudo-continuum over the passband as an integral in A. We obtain 2.1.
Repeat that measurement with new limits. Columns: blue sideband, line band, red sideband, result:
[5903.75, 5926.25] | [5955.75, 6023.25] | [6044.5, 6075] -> 1.6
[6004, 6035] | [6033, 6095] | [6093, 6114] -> -1.0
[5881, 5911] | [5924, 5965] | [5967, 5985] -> -1.8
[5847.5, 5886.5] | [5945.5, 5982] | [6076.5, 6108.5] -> 0.8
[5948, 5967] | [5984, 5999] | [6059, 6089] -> 0.2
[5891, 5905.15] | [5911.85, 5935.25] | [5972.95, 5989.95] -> -2.5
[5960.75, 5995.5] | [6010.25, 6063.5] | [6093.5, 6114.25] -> -2.6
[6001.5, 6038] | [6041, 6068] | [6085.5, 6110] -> -0.7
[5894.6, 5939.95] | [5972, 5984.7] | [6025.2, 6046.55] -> 0.5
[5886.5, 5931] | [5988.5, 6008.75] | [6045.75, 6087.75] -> -0.8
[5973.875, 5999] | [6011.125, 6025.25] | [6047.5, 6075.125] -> 0.0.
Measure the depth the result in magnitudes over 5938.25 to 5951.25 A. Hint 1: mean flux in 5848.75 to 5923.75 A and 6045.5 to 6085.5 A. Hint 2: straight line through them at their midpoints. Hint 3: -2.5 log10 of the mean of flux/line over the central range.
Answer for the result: -0.01 mag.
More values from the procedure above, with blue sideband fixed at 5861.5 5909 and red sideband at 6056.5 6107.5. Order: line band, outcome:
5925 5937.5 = -0.03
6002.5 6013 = -0.05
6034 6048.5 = -0.09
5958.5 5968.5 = -0.04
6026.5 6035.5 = -0.10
